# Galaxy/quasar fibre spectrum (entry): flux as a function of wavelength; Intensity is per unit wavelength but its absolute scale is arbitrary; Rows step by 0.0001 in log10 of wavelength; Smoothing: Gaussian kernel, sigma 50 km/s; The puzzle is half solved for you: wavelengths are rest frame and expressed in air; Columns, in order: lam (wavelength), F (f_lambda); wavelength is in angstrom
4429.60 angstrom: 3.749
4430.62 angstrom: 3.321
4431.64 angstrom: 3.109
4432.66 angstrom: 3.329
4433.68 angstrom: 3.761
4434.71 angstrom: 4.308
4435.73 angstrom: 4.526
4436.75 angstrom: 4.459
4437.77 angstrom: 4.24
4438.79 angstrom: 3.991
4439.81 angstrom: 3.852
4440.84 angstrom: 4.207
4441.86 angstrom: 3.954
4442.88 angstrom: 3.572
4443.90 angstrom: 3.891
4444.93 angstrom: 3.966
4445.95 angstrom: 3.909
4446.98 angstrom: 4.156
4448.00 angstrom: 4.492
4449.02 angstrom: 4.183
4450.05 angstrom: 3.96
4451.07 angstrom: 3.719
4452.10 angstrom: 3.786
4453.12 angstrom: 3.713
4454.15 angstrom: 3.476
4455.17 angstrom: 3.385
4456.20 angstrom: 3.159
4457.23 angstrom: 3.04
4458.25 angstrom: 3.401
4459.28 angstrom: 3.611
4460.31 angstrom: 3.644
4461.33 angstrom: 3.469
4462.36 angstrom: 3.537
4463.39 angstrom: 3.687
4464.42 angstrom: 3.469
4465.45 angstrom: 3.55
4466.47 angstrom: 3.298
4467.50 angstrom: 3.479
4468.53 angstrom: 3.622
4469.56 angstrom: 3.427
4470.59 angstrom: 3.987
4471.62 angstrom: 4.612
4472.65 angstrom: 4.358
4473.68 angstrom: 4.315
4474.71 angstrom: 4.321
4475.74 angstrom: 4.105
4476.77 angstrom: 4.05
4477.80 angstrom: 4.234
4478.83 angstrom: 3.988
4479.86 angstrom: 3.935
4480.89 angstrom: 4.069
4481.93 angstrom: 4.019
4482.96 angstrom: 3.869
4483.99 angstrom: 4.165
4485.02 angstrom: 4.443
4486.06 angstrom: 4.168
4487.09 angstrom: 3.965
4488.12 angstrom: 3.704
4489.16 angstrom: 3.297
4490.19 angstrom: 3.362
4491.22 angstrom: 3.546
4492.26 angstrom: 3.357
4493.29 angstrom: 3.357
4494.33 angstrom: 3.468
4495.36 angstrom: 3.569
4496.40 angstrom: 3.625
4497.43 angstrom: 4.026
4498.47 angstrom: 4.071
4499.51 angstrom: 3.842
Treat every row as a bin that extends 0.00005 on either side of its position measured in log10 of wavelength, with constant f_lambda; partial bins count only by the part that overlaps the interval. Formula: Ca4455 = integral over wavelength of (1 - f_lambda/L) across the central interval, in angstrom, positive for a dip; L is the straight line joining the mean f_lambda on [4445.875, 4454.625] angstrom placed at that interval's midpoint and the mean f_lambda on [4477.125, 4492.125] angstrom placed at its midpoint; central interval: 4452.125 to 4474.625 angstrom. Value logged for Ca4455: 1.6 angstrom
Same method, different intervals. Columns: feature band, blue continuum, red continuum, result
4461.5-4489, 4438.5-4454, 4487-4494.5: -2.2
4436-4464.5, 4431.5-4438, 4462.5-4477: 1.1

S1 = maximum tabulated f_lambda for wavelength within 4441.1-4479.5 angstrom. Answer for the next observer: 4.612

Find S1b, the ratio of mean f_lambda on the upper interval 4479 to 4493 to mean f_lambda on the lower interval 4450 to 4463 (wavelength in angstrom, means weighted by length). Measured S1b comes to 1.1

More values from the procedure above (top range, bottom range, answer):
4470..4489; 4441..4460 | 1.10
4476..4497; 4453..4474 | 1.05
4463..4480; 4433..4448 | 0.96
